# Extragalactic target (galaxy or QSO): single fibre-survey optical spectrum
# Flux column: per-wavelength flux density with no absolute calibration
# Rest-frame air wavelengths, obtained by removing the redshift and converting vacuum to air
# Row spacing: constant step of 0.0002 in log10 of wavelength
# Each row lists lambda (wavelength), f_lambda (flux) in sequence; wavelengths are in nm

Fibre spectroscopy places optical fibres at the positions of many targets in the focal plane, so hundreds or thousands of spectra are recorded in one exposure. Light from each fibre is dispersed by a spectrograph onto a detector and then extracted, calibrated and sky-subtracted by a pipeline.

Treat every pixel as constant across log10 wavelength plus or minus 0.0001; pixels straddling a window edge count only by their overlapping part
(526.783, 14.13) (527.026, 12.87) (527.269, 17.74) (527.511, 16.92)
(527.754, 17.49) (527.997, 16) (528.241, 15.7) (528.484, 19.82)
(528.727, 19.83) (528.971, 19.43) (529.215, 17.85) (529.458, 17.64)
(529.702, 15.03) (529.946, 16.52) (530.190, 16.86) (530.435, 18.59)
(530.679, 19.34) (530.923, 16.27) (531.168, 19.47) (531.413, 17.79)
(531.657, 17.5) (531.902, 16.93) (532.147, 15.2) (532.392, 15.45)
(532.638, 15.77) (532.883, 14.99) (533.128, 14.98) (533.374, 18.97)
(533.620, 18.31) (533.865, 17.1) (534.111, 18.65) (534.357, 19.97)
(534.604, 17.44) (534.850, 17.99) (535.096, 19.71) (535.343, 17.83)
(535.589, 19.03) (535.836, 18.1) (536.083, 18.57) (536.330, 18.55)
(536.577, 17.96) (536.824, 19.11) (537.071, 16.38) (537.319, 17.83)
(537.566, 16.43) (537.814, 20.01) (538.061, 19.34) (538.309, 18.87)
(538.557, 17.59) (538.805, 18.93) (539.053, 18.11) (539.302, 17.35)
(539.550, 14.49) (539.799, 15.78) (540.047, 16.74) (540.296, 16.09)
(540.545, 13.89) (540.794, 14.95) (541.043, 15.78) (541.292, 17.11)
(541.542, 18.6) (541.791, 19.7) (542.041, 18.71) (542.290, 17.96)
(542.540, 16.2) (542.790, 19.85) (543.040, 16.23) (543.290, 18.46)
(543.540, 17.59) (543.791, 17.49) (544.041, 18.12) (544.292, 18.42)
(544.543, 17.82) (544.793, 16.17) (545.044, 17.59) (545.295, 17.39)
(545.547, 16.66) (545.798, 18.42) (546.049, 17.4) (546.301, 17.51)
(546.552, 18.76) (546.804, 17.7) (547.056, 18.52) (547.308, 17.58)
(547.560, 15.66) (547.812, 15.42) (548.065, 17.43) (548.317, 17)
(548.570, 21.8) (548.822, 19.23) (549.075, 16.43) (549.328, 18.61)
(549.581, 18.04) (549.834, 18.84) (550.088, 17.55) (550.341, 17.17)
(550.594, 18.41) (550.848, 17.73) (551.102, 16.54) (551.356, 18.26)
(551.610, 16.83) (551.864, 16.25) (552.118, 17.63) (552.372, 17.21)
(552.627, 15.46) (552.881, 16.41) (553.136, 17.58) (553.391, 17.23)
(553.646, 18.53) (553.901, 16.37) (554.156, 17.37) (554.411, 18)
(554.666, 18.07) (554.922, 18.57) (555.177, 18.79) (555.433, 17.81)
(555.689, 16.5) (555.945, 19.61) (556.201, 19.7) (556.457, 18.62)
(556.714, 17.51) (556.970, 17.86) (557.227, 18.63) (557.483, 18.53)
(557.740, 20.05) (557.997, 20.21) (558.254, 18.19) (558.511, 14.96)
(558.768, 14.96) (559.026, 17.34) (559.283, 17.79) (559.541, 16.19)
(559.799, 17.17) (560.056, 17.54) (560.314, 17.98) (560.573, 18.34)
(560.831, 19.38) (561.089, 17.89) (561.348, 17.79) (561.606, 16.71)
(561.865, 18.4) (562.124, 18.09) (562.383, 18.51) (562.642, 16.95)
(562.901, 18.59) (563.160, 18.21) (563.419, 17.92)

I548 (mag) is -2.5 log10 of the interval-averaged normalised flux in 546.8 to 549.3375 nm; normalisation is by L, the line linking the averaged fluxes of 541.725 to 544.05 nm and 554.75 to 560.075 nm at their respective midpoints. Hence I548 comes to 0.01 mag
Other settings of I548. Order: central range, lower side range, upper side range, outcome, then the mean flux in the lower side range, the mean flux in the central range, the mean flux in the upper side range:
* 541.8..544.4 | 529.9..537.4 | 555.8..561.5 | -0.01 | 17.7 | 18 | 18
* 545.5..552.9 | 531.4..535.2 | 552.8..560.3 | 0.00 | 17.3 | 17.6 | 17.8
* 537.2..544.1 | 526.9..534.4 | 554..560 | 0.00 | 17.2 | 17.4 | 17.9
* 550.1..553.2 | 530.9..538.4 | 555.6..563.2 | 0.05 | 17.8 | 17.1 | 17.9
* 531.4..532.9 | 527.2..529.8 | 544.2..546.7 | 0.09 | 17.6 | 16.2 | 17.6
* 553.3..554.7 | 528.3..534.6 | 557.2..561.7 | 0.01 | 17.5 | 17.6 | 17.7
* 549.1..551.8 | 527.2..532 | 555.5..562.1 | 0.01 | 17.6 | 17.7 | 17.9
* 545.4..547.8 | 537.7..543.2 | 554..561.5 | 0.01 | 17.4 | 17.5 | 18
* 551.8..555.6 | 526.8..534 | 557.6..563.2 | 0.01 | 17.1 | 17.4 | 17.8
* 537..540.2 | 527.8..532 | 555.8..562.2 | 0.01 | 17.7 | 17.5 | 18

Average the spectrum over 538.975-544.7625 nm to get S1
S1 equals 17.2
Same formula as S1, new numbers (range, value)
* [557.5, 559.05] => 17.7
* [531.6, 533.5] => 16.2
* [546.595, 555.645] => 17.6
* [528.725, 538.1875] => 17.7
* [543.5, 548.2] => 17.5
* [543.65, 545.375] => 17.6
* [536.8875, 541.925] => 17.2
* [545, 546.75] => 17.7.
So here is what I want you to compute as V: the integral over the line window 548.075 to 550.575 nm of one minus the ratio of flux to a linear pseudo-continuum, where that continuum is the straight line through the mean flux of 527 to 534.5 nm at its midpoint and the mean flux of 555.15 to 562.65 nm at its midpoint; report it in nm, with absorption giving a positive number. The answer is -0.08 nm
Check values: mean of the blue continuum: 17.3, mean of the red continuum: 17.9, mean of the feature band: 18.3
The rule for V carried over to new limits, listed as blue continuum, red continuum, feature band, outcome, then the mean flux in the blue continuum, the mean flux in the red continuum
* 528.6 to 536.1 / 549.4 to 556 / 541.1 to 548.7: -0.07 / 17.6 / 17.6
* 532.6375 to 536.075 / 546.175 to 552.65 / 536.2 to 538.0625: -0.03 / 17.9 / 17.6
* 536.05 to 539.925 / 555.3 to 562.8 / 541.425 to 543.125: -0.04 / 17.8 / 17.9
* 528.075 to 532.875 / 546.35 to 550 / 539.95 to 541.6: 0.15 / 17.3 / 17.9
